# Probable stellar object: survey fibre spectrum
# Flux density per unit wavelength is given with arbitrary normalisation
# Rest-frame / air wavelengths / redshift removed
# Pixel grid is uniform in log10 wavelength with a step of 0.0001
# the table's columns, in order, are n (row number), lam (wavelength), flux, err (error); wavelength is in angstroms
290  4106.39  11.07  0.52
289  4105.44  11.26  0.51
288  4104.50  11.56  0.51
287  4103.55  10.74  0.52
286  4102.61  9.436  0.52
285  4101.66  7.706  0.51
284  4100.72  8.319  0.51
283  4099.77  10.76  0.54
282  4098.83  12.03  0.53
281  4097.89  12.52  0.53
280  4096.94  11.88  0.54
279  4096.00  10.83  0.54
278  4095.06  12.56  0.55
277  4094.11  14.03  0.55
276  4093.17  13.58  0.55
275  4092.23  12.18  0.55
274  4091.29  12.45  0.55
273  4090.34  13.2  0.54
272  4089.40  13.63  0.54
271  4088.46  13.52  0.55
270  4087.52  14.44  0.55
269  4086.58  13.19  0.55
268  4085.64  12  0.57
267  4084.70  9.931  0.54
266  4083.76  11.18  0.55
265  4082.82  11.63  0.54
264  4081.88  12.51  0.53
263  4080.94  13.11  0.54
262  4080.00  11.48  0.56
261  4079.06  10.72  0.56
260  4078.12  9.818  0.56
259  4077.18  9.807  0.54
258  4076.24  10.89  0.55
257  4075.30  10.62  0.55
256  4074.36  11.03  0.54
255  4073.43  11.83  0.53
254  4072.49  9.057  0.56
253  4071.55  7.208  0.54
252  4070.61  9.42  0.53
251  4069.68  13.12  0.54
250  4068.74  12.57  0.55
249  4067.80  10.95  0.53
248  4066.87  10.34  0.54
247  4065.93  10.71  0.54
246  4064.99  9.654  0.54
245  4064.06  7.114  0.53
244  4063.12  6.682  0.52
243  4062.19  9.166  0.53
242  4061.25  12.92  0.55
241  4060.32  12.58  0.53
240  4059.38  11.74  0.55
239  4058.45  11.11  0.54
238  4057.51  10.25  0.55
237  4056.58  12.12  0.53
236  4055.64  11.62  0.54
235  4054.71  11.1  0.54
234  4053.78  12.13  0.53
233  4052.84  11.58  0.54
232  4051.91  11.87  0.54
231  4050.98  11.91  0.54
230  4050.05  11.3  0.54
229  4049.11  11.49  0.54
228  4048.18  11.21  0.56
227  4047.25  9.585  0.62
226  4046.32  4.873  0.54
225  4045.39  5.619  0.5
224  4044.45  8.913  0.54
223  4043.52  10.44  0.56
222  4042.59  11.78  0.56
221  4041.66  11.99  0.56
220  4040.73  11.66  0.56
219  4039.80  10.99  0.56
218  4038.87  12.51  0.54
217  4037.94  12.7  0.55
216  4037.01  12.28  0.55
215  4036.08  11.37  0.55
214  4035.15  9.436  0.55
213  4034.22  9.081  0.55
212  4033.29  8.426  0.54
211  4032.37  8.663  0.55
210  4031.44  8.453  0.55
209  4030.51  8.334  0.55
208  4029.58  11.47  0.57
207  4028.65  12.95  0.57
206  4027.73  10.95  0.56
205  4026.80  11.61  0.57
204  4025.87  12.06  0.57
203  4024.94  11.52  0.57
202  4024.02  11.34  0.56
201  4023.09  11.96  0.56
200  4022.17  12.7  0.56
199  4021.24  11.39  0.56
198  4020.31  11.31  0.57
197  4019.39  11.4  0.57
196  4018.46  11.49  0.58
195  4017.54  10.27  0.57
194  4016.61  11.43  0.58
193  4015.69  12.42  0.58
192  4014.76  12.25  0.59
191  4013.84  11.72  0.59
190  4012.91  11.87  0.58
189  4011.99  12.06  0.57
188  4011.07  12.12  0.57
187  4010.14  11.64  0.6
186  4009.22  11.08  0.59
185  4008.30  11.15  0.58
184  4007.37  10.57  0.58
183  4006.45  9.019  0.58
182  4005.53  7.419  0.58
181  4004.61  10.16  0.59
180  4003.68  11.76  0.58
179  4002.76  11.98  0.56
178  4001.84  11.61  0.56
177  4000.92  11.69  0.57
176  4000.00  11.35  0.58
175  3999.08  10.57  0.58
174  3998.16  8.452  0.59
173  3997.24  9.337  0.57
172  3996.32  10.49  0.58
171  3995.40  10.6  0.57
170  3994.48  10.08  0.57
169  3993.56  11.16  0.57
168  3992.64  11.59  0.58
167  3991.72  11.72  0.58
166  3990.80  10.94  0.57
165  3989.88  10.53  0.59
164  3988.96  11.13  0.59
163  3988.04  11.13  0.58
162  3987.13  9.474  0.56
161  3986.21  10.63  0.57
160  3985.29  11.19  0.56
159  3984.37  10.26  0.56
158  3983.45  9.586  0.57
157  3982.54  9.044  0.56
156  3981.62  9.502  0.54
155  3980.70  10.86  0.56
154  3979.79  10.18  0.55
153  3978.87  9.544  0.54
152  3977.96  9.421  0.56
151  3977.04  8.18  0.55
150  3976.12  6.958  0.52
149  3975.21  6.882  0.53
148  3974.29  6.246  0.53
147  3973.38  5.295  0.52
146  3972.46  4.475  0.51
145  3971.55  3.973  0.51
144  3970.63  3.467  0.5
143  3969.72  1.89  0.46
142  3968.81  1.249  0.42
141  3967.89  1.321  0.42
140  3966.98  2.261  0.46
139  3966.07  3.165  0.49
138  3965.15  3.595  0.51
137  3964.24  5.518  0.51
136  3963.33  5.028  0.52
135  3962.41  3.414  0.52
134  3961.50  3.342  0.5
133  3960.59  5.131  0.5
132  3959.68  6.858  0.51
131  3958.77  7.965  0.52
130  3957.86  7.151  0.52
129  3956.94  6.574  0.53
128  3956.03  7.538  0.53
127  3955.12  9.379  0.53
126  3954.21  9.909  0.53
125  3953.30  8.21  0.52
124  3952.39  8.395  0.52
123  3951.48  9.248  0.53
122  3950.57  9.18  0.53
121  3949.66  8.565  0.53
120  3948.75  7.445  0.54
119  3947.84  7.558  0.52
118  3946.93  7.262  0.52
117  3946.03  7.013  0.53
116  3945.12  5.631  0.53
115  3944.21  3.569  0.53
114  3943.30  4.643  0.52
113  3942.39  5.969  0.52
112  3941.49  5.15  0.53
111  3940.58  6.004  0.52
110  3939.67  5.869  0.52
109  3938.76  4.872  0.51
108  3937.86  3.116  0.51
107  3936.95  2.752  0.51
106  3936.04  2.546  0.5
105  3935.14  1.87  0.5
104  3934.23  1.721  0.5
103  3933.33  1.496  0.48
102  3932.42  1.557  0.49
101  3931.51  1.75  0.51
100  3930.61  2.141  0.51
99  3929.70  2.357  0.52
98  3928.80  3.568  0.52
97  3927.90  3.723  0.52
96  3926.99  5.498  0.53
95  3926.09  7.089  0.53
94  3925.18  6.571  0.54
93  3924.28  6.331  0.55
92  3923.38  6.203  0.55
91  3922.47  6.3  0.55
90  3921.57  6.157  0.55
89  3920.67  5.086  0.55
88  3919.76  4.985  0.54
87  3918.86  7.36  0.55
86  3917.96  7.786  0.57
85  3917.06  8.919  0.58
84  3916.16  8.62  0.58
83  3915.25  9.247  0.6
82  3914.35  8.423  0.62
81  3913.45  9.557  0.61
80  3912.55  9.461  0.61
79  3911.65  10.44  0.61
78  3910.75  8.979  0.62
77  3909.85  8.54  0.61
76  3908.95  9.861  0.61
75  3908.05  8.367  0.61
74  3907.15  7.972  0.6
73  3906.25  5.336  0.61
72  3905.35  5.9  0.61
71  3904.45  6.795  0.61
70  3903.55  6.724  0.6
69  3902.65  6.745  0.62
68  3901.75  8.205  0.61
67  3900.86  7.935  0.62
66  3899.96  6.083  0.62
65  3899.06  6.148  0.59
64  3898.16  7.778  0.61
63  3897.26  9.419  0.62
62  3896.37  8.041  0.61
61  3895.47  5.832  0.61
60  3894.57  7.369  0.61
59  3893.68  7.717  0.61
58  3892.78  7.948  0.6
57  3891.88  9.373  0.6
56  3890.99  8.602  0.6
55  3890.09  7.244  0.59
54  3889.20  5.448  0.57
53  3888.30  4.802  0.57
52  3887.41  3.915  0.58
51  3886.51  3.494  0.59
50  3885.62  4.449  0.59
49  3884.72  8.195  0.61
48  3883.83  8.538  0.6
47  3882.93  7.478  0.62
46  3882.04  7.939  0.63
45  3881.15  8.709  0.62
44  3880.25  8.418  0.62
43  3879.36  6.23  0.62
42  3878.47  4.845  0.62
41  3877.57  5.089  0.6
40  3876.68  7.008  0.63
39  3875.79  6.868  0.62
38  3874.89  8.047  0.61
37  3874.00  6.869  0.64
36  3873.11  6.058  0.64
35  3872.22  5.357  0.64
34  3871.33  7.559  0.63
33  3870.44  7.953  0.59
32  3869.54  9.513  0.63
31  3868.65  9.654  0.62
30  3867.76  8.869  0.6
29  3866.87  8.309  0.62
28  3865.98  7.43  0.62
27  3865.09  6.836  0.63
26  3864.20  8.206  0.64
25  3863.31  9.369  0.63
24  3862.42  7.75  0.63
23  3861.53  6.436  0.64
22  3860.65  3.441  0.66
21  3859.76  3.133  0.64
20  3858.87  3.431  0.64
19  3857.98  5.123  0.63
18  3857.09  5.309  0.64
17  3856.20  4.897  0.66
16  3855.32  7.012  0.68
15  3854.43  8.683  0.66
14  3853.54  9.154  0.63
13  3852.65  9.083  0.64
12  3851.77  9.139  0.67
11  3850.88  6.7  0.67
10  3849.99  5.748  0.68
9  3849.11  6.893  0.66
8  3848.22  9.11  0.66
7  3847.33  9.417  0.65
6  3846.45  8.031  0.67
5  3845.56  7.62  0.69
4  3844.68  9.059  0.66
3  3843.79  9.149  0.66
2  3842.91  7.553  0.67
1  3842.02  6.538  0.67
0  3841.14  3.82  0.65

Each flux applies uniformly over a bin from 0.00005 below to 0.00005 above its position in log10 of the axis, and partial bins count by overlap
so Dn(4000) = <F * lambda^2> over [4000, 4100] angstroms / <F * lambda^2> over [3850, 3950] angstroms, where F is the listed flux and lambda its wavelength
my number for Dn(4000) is 1.84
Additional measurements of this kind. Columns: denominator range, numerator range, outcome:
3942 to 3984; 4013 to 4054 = 1.74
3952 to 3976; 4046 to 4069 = 2.10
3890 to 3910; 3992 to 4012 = 1.49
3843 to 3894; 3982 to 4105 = 1.68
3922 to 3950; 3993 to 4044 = 2.44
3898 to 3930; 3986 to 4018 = 1.61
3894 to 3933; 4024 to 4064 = 1.69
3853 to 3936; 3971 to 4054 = 1.66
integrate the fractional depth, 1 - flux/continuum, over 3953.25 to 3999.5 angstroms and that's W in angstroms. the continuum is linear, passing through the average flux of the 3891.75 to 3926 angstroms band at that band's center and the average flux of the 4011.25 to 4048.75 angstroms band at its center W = 8.6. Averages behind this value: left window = 7.57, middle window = 7.69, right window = 10.8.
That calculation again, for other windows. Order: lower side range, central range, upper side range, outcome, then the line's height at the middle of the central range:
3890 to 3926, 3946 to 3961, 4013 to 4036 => 1.7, 8.92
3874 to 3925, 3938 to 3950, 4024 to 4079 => 3.2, 8.23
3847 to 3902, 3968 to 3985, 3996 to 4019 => 5.3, 10.1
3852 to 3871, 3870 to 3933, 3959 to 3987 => 0.8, 6.86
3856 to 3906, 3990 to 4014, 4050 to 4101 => -2.9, 9.66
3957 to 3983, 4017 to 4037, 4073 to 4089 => -4.6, 8.8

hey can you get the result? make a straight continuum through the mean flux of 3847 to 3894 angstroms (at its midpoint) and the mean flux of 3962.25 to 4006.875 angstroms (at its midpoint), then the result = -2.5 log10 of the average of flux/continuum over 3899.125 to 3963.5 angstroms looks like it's 0.22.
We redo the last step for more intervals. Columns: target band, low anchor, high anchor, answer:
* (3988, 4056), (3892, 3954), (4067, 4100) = -0.13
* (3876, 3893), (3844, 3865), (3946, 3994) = 0.08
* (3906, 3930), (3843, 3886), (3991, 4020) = 0.20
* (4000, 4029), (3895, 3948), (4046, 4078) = -0.25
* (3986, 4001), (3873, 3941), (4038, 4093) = -0.19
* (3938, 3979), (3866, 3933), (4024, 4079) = 0.36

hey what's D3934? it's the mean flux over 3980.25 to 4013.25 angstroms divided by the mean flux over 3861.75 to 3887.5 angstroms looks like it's 1.47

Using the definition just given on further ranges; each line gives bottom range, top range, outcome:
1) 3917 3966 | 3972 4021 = 1.84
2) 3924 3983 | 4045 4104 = 1.97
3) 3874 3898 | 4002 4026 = 1.62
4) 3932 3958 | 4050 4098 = 1.94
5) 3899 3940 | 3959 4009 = 1.37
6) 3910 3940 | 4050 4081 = 1.94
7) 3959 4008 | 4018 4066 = 1.31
